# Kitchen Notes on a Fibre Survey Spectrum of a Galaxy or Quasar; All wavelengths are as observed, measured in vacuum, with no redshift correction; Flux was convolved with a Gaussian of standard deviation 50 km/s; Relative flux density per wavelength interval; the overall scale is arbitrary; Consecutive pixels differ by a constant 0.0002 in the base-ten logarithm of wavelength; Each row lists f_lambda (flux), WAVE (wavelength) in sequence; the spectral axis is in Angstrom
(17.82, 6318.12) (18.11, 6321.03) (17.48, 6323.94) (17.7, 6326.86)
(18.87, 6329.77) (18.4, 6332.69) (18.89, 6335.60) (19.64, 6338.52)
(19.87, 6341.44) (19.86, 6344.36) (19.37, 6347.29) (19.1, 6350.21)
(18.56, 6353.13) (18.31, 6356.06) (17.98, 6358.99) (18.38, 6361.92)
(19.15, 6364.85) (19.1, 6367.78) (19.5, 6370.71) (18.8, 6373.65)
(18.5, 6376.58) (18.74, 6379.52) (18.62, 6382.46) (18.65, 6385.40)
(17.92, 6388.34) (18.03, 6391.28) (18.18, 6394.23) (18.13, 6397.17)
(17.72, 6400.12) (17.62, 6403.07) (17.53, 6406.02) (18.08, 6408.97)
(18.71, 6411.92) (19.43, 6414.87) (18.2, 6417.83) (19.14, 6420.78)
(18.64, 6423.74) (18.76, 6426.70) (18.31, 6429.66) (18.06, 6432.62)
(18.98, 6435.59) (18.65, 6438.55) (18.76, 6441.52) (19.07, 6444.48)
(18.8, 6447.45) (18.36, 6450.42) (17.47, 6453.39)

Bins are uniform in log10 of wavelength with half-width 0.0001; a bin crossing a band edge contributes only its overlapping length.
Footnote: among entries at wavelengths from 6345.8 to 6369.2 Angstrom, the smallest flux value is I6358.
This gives 17.98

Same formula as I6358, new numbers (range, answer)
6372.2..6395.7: 17.92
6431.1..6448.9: 18.06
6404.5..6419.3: 17.53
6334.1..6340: 18.89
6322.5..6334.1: 17.48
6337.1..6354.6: 18.56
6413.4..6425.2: 18.2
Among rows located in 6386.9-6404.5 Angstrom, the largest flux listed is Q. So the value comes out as 18.18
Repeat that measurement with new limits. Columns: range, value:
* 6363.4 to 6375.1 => 19.5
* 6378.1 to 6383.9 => 18.74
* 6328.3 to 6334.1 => 18.87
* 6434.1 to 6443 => 18.98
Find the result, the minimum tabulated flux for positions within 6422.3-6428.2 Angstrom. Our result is 18.64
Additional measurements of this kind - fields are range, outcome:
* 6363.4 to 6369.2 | 19.1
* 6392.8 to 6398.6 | 18.13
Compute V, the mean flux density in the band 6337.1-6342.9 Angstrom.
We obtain 19.8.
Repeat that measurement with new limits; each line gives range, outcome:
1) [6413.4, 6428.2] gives 18.8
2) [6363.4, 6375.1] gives 19.1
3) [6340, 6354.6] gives 19.3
